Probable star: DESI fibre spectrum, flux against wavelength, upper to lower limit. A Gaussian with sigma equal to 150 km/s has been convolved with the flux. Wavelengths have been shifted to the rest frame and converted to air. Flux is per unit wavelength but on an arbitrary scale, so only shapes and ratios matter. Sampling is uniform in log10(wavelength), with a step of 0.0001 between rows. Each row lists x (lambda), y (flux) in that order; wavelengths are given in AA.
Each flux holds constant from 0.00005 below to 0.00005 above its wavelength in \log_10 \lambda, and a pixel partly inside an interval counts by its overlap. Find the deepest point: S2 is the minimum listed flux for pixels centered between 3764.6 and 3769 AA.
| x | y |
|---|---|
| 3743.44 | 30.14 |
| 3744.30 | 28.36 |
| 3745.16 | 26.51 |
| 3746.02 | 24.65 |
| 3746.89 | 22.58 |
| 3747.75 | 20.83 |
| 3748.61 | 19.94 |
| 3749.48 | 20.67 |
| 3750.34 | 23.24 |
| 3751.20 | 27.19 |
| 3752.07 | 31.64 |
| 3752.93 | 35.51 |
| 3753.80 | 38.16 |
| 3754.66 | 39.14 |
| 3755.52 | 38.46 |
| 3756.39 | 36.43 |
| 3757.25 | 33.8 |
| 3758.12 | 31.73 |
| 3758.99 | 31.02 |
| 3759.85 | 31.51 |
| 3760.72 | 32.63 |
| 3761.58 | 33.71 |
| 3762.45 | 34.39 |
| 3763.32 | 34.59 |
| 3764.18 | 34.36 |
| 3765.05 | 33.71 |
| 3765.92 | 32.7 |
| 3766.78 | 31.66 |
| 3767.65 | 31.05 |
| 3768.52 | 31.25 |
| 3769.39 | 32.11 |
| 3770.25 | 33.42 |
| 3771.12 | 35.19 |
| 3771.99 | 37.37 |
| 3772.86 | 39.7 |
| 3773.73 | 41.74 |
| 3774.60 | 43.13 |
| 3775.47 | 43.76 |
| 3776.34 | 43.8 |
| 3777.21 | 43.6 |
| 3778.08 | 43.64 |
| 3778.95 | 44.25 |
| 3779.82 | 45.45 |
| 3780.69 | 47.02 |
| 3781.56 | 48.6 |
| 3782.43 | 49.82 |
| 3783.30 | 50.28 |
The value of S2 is 31.05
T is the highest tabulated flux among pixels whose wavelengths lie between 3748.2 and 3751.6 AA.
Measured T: 27.19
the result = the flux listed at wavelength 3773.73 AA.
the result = 41.74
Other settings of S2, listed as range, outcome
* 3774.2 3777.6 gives 43.13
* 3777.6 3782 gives 43.64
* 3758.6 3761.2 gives 31.02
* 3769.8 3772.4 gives 33.42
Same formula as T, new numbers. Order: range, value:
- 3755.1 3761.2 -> 38.46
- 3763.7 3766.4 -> 34.36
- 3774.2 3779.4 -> 44.25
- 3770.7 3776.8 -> 43.8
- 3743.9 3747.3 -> 28.36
